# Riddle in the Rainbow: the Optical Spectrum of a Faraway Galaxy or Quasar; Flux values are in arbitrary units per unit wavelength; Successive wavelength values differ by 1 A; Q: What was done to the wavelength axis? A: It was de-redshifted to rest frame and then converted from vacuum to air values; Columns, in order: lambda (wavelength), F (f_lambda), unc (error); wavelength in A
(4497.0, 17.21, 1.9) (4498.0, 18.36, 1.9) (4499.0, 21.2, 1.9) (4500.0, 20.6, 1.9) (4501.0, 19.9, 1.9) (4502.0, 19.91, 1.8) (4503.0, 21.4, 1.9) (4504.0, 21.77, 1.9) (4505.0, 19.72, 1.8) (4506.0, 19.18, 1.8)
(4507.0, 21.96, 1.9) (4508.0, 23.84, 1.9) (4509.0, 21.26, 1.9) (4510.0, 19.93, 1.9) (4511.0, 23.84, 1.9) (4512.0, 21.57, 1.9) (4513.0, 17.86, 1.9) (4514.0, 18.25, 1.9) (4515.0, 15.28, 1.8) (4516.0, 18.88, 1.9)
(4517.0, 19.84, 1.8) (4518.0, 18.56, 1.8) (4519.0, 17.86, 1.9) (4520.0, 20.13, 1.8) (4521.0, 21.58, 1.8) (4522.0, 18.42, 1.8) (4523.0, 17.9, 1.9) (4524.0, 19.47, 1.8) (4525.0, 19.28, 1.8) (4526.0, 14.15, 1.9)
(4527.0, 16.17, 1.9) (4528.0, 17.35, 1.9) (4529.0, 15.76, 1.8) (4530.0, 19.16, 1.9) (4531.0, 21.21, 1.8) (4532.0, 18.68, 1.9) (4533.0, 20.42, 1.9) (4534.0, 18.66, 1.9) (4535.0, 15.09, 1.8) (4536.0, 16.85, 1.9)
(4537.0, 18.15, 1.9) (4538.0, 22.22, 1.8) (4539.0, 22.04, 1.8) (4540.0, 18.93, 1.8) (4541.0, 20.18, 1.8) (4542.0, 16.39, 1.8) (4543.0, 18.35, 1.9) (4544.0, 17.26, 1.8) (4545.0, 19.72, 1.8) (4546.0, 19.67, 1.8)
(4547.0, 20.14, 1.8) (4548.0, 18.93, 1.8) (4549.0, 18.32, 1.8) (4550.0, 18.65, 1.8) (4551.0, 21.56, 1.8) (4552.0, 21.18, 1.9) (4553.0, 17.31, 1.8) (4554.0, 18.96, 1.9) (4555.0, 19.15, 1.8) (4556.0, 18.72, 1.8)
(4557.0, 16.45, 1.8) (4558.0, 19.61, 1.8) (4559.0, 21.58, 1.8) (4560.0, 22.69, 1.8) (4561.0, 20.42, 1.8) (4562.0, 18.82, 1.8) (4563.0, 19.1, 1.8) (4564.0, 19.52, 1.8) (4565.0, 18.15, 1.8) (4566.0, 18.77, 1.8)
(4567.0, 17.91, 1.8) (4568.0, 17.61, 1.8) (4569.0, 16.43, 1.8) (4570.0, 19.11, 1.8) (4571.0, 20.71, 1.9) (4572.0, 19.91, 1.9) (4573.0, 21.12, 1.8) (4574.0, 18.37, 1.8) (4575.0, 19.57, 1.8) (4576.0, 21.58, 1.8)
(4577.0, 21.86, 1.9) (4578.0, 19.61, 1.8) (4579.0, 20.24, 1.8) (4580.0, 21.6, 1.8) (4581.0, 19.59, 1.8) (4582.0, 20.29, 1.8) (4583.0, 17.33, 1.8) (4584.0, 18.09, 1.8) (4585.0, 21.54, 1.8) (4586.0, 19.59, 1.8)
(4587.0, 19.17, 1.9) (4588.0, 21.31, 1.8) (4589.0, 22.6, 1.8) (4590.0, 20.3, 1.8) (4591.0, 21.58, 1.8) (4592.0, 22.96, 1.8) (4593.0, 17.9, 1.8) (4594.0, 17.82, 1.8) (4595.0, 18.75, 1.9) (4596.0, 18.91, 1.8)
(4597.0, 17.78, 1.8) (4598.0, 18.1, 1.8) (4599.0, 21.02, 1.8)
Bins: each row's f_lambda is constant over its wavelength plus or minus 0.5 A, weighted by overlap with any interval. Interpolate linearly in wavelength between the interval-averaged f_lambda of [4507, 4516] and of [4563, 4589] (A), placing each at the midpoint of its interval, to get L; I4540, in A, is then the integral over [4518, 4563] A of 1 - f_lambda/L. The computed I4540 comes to 2.3 A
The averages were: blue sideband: 20.2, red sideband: 19.6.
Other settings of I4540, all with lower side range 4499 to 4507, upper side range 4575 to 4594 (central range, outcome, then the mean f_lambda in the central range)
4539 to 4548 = 0.6 A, 19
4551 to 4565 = 0.6 A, 19.5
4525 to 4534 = 1.1 A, 18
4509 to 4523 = 0.7 A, 19.4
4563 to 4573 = 0.7 A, 18.8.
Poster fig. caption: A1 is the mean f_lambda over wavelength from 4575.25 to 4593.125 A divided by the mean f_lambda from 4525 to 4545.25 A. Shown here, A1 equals 1.1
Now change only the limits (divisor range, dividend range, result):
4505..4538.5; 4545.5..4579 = 1.02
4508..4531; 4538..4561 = 1.03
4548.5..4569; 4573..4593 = 1.06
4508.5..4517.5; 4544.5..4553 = 1.00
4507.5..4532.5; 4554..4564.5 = 1.03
